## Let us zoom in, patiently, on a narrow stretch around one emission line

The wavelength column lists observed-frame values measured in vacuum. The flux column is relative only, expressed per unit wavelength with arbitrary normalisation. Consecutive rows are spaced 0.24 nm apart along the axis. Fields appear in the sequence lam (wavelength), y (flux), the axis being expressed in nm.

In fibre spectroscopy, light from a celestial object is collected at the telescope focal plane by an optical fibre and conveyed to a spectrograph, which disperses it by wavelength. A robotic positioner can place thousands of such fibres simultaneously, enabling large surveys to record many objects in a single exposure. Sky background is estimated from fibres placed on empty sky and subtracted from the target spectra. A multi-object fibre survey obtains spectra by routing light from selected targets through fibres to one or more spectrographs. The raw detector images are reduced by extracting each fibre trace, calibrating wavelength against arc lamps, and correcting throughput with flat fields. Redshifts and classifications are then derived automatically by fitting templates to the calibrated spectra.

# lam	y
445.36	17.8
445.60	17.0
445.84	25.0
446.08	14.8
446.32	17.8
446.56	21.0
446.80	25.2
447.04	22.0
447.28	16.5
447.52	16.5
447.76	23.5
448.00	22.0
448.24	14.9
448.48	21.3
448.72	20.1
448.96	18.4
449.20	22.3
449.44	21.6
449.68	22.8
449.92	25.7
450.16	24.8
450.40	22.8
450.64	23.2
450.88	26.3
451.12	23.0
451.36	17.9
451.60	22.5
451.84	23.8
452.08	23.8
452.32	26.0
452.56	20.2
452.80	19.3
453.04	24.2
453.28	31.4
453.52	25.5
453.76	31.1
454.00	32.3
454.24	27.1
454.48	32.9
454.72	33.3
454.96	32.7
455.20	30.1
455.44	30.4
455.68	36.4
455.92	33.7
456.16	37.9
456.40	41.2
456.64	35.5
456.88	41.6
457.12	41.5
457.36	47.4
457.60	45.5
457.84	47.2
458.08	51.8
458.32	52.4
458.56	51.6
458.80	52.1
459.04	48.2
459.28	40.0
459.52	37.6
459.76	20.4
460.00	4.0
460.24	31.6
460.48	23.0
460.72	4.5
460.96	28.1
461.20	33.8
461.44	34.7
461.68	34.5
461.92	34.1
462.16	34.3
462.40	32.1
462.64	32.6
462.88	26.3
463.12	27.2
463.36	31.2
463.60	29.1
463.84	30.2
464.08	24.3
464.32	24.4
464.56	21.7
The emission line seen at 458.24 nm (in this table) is C IV 1549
